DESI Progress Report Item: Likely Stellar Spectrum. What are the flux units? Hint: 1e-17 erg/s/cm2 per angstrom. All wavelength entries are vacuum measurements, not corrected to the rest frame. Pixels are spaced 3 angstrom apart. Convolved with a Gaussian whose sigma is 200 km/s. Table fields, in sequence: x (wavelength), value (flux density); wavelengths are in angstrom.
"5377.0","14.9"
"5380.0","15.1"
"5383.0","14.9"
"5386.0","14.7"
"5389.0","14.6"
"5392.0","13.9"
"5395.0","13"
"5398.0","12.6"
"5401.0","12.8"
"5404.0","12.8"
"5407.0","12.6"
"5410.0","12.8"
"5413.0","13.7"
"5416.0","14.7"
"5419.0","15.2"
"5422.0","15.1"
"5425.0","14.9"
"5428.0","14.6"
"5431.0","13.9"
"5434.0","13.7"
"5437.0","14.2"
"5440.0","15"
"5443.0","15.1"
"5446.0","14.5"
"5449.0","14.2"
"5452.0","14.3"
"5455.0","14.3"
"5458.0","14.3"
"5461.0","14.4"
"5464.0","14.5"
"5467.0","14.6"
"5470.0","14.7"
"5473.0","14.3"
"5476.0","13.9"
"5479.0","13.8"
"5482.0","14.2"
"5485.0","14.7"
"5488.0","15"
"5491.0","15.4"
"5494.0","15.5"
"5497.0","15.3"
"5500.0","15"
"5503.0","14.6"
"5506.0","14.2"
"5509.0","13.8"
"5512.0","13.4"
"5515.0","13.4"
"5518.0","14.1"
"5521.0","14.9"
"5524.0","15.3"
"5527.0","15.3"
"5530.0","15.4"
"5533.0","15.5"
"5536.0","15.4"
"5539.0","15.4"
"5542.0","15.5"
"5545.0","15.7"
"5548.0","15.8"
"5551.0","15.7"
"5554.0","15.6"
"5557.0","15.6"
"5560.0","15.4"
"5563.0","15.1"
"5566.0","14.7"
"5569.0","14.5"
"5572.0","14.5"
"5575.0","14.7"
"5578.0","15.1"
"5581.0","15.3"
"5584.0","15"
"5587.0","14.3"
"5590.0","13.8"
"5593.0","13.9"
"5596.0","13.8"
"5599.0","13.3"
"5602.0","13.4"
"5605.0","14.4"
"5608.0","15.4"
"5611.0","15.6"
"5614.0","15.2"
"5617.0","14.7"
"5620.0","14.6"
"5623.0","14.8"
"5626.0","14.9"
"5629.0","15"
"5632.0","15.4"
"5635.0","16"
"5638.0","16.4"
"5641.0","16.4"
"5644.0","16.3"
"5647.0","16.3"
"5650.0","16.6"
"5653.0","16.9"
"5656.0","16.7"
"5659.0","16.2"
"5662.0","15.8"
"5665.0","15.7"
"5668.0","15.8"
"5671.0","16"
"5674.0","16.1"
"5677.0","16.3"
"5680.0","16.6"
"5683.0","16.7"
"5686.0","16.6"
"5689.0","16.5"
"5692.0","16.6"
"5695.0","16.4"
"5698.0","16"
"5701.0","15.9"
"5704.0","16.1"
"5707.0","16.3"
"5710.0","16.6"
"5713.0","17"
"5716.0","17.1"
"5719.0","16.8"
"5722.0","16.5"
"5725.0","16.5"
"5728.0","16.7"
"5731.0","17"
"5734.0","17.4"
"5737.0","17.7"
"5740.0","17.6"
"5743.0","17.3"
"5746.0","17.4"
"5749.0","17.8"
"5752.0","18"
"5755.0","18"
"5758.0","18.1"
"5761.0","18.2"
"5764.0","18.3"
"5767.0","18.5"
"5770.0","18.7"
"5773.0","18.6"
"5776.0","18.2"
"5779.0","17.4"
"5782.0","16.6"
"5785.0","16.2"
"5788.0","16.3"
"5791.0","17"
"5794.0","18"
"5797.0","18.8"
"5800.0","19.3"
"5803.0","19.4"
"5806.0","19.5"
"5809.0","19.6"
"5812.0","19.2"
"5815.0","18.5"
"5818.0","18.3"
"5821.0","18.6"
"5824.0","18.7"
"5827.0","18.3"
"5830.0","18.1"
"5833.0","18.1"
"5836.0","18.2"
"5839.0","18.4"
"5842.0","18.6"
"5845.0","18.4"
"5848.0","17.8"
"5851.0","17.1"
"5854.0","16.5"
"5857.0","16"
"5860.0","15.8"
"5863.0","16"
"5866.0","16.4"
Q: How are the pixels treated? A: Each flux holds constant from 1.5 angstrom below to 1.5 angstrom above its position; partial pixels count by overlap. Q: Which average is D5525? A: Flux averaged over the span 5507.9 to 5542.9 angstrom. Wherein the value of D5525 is 14.8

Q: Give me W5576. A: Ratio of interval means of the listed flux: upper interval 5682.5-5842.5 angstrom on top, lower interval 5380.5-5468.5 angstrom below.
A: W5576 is 1.25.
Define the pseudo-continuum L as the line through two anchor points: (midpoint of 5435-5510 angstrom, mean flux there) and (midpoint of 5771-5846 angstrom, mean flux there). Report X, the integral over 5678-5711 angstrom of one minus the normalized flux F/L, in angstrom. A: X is 1.18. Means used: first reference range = 14.6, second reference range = 18.3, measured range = 16.4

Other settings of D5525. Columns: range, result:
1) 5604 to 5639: 15.2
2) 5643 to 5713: 16.3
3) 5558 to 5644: 14.9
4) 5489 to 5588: 15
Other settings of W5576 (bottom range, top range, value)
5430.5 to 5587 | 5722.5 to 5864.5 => 1.21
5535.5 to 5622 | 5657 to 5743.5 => 1.11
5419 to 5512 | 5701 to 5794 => 1.19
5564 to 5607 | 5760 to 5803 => 1.25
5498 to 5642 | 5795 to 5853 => 1.25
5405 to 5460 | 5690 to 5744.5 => 1.17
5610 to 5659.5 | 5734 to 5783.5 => 1.14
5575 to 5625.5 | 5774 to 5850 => 1.25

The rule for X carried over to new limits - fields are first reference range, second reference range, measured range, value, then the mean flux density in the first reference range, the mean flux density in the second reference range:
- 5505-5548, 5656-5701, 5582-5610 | 2.34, 14.8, 16.2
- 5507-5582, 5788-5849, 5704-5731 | 0.83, 15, 18.5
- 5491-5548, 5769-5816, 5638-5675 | 0.71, 14.9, 18.2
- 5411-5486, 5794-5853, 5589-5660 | 4.82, 14.4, 18.5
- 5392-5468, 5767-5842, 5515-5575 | 0.70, 14.1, 18.3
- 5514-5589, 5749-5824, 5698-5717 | 0.80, 15.1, 18.2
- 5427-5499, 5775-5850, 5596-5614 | 1.79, 14.5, 18.2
